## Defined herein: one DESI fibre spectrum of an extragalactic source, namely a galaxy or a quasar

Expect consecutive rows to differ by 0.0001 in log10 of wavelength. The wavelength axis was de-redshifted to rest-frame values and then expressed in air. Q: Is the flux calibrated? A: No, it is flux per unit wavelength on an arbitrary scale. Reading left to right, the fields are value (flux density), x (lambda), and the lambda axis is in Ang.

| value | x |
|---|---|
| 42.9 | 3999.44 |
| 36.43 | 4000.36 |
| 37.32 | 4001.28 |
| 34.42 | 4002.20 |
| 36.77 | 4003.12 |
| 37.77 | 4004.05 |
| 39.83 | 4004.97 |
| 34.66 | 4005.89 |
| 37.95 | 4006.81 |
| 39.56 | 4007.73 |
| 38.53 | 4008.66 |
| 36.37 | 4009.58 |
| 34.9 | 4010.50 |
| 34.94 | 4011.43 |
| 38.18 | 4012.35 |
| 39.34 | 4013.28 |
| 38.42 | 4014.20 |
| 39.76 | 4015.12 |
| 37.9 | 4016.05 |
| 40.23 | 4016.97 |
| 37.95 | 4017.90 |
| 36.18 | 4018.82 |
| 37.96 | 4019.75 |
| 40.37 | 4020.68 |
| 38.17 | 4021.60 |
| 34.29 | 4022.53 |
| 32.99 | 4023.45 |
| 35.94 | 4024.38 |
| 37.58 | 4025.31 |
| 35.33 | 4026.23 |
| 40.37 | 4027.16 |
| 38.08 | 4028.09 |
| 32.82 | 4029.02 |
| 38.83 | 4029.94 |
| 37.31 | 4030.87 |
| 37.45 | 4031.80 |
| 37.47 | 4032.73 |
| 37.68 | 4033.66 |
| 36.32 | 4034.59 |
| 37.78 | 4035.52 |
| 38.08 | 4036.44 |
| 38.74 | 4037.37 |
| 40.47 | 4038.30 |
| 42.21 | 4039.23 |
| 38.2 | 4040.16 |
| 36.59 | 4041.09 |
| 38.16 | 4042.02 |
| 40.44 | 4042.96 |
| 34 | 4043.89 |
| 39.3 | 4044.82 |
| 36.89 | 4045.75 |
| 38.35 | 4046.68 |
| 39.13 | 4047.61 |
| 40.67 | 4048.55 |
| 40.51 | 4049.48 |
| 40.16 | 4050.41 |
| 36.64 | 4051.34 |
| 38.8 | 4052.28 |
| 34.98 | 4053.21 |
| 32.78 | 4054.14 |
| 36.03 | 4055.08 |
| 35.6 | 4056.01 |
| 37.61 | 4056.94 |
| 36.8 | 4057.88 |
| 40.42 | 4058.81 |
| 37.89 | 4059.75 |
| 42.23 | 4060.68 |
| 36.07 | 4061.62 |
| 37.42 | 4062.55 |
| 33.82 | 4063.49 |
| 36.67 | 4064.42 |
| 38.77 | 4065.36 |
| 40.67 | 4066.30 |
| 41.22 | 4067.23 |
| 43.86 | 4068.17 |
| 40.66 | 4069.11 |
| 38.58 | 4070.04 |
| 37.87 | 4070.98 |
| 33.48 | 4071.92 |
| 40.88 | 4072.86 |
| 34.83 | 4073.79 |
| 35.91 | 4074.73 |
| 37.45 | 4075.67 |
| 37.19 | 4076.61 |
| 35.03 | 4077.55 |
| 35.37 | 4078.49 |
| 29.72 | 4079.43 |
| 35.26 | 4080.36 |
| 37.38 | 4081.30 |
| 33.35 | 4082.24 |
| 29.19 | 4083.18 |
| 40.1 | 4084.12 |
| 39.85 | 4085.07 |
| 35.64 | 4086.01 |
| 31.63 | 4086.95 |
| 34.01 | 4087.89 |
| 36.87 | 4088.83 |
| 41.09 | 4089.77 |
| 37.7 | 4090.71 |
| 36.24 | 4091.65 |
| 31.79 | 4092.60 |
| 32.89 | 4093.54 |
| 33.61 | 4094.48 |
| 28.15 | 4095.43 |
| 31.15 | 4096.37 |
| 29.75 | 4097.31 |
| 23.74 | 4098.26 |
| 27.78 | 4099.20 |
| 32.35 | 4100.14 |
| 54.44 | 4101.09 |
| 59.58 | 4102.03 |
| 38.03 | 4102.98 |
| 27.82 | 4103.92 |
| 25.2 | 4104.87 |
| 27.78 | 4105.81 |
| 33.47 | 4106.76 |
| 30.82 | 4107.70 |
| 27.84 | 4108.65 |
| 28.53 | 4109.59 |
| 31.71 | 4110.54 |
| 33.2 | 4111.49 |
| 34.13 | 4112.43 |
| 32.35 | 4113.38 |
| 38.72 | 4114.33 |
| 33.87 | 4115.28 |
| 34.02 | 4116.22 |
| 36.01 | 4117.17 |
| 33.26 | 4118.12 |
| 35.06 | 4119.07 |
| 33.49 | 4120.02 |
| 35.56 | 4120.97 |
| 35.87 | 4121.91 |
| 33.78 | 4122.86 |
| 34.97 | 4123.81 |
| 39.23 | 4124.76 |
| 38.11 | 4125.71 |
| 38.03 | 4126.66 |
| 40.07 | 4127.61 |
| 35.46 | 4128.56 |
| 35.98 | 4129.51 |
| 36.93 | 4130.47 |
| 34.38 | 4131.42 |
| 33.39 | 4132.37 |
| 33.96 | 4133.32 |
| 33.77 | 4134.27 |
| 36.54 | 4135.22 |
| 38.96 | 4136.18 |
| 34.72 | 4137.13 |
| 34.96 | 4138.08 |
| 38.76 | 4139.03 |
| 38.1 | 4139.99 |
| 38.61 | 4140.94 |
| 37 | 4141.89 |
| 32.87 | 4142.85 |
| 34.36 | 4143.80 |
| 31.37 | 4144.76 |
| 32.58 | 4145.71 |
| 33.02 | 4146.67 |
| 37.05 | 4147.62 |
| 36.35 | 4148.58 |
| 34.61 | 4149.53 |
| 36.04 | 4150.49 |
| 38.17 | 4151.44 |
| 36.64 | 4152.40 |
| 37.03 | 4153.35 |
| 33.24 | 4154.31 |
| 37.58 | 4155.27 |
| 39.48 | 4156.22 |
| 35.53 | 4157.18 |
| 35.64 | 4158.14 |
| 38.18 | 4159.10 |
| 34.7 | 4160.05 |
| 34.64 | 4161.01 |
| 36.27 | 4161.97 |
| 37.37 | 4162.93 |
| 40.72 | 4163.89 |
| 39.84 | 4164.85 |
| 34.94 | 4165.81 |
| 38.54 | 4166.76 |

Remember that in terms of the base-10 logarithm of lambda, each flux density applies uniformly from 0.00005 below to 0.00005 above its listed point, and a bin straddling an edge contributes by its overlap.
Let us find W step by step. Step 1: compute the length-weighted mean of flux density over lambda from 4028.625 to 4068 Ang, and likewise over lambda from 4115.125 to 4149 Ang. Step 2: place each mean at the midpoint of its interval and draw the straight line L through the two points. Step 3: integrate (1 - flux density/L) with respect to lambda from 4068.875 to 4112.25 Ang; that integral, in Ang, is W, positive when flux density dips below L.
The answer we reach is 2.5 Ang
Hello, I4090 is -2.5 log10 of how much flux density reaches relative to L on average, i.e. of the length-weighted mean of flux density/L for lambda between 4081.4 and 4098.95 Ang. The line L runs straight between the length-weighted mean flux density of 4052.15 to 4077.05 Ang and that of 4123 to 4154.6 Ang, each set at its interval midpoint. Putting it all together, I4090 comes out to 0.10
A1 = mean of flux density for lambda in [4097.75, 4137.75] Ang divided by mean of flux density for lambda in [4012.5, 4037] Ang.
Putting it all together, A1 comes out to 0.93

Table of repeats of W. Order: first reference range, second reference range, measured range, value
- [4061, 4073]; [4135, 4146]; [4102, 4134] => 1.91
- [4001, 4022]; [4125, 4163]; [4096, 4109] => 1.04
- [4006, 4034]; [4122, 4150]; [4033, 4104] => -0.53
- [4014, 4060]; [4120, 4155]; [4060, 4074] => -0.52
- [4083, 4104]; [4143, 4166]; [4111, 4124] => 0.43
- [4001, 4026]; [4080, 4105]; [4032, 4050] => -0.94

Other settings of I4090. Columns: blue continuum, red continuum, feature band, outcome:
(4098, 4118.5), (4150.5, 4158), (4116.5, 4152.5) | -0.01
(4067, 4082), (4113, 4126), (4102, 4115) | 0.10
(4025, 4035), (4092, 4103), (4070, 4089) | 0.00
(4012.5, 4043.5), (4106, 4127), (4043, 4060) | -0.02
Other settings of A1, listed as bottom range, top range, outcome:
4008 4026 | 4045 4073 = 1.02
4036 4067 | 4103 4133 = 0.89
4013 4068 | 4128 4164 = 0.95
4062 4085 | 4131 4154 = 0.96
